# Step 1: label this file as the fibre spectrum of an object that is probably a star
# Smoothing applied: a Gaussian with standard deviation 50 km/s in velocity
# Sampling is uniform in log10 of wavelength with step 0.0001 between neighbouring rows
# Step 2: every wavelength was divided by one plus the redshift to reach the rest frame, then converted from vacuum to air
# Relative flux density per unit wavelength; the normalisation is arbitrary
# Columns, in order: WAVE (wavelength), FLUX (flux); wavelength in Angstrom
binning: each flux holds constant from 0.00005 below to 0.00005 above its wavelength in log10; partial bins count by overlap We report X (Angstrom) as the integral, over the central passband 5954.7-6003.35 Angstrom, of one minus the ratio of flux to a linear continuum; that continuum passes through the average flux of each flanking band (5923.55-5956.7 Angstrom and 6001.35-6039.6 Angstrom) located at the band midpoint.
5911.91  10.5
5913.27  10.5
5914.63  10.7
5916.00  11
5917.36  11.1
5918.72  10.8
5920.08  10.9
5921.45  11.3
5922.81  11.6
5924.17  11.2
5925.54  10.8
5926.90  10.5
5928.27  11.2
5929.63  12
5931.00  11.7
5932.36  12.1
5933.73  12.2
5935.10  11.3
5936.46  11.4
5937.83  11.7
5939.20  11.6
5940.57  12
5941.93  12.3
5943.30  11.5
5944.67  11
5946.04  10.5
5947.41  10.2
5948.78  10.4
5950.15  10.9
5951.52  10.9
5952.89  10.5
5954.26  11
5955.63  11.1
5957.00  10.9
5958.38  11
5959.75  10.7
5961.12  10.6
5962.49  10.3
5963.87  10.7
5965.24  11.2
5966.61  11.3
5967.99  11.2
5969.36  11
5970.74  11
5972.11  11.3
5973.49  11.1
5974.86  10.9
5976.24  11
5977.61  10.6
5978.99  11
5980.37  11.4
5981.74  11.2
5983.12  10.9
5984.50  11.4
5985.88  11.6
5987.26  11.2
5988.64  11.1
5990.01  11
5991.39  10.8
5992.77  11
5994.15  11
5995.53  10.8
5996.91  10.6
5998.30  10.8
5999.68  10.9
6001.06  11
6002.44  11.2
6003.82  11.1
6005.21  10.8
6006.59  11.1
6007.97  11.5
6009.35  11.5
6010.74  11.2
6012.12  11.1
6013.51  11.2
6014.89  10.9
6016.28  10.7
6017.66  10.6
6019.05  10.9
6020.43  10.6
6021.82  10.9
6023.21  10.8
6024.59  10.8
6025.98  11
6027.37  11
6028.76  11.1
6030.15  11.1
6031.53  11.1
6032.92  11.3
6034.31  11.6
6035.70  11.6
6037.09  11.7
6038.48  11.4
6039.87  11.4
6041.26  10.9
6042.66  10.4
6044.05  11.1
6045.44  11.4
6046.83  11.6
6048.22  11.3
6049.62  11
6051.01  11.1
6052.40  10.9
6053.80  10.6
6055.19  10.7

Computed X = 0.8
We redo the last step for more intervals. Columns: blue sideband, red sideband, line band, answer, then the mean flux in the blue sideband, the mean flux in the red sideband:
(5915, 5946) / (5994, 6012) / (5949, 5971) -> 0.7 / 11.4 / 11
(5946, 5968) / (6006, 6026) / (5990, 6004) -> 0.0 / 10.8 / 11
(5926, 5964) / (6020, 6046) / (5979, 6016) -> 0.2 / 11.2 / 11.1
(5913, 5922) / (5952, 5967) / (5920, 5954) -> -1.2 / 10.9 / 10.8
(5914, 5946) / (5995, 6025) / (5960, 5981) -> 0.4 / 11.4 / 11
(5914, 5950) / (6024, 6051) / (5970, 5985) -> 0.2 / 11.3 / 11.2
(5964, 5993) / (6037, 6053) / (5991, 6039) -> 0.4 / 11.1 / 11.2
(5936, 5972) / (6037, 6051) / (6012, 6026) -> 0.4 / 11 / 11.2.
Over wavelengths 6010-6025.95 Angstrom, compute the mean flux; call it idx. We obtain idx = 10.9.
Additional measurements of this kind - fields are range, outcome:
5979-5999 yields 11.1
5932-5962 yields 11.2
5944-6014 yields 11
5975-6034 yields 11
